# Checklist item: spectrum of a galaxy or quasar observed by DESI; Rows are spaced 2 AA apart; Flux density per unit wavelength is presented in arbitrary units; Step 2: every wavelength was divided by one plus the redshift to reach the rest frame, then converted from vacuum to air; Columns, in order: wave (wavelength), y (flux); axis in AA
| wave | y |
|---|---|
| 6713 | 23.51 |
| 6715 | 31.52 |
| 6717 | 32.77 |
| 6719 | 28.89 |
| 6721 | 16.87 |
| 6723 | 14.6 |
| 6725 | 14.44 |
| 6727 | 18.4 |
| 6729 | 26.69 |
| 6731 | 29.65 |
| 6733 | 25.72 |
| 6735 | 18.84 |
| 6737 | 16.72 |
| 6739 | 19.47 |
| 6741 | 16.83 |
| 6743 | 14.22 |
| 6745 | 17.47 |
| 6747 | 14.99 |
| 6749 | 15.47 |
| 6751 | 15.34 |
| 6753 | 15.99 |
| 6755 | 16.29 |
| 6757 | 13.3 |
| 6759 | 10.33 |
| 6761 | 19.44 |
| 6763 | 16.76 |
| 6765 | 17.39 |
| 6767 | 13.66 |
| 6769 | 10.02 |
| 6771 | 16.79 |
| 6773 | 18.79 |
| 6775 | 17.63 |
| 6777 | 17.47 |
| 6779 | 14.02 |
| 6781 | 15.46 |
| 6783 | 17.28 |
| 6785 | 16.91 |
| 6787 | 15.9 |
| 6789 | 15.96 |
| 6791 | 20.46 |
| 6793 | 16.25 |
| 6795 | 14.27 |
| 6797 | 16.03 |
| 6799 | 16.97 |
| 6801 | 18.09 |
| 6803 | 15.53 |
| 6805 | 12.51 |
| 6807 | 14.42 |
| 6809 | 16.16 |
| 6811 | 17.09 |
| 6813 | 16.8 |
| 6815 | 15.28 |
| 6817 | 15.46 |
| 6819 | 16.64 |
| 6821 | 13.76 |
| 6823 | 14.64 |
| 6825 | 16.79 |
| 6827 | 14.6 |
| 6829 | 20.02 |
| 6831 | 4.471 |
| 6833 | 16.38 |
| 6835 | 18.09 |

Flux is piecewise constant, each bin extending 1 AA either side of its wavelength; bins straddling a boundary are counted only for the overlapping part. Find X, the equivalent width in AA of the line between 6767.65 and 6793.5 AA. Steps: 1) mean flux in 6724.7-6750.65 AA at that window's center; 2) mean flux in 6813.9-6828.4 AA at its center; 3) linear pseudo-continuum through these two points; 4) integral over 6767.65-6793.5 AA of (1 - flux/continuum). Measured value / 1.3 AA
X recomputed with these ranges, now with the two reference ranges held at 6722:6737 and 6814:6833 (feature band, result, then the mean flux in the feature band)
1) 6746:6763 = 3.5 AA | 15.2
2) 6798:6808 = 0.4 AA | 15.5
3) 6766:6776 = 1.5 AA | 15.4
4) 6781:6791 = 0.2 AA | 16.8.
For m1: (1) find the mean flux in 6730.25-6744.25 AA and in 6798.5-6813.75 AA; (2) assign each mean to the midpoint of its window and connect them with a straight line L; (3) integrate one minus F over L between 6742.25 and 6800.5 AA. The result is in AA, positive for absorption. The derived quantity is 6.4 AA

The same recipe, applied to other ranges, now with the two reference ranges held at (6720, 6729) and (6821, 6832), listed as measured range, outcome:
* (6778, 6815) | -2.7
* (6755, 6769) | 1.1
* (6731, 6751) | -1.7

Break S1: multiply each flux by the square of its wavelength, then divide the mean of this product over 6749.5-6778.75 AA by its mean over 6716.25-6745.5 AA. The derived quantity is 0.76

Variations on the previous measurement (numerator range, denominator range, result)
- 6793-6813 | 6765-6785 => 1.00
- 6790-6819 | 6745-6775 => 1.05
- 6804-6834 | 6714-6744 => 0.71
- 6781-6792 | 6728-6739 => 0.75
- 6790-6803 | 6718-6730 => 0.86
